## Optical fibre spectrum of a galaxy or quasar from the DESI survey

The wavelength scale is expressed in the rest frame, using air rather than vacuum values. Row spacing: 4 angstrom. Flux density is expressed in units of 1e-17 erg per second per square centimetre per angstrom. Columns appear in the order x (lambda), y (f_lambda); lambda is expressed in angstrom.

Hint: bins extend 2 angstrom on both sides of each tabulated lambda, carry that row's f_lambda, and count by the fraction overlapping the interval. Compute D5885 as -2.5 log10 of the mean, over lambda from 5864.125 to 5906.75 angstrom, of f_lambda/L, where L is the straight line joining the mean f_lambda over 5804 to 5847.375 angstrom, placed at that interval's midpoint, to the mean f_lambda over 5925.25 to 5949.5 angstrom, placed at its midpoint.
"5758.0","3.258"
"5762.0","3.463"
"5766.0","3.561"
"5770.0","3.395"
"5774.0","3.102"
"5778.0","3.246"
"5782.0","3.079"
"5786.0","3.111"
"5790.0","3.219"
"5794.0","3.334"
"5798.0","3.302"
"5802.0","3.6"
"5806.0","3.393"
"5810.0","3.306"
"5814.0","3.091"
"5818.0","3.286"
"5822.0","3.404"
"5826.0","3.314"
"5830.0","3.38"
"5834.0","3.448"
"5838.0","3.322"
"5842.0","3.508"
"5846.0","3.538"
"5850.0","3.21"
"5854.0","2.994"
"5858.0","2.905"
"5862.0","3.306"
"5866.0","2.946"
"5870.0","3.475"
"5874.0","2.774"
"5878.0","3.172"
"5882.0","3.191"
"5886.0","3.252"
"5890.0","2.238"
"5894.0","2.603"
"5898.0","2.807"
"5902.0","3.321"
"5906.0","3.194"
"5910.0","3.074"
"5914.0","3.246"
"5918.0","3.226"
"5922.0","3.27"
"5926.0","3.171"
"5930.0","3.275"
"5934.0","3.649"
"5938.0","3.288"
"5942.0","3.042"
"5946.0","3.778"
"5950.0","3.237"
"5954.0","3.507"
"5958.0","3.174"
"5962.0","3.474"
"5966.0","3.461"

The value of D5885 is 0.13 mag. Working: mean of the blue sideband 3.36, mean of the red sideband 3.37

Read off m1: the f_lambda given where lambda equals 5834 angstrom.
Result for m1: 3.448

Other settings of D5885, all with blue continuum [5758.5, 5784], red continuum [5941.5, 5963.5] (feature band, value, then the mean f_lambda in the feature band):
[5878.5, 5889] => 0.08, 3.12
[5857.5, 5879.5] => 0.08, 3.11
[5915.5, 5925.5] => 0.05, 3.24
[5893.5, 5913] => 0.11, 3.04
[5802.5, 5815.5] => 0.00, 3.31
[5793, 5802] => -0.02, 3.38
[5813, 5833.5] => 0.00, 3.32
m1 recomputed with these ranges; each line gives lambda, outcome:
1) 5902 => 3.321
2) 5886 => 3.252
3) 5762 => 3.463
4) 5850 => 3.21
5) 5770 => 3.395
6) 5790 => 3.219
